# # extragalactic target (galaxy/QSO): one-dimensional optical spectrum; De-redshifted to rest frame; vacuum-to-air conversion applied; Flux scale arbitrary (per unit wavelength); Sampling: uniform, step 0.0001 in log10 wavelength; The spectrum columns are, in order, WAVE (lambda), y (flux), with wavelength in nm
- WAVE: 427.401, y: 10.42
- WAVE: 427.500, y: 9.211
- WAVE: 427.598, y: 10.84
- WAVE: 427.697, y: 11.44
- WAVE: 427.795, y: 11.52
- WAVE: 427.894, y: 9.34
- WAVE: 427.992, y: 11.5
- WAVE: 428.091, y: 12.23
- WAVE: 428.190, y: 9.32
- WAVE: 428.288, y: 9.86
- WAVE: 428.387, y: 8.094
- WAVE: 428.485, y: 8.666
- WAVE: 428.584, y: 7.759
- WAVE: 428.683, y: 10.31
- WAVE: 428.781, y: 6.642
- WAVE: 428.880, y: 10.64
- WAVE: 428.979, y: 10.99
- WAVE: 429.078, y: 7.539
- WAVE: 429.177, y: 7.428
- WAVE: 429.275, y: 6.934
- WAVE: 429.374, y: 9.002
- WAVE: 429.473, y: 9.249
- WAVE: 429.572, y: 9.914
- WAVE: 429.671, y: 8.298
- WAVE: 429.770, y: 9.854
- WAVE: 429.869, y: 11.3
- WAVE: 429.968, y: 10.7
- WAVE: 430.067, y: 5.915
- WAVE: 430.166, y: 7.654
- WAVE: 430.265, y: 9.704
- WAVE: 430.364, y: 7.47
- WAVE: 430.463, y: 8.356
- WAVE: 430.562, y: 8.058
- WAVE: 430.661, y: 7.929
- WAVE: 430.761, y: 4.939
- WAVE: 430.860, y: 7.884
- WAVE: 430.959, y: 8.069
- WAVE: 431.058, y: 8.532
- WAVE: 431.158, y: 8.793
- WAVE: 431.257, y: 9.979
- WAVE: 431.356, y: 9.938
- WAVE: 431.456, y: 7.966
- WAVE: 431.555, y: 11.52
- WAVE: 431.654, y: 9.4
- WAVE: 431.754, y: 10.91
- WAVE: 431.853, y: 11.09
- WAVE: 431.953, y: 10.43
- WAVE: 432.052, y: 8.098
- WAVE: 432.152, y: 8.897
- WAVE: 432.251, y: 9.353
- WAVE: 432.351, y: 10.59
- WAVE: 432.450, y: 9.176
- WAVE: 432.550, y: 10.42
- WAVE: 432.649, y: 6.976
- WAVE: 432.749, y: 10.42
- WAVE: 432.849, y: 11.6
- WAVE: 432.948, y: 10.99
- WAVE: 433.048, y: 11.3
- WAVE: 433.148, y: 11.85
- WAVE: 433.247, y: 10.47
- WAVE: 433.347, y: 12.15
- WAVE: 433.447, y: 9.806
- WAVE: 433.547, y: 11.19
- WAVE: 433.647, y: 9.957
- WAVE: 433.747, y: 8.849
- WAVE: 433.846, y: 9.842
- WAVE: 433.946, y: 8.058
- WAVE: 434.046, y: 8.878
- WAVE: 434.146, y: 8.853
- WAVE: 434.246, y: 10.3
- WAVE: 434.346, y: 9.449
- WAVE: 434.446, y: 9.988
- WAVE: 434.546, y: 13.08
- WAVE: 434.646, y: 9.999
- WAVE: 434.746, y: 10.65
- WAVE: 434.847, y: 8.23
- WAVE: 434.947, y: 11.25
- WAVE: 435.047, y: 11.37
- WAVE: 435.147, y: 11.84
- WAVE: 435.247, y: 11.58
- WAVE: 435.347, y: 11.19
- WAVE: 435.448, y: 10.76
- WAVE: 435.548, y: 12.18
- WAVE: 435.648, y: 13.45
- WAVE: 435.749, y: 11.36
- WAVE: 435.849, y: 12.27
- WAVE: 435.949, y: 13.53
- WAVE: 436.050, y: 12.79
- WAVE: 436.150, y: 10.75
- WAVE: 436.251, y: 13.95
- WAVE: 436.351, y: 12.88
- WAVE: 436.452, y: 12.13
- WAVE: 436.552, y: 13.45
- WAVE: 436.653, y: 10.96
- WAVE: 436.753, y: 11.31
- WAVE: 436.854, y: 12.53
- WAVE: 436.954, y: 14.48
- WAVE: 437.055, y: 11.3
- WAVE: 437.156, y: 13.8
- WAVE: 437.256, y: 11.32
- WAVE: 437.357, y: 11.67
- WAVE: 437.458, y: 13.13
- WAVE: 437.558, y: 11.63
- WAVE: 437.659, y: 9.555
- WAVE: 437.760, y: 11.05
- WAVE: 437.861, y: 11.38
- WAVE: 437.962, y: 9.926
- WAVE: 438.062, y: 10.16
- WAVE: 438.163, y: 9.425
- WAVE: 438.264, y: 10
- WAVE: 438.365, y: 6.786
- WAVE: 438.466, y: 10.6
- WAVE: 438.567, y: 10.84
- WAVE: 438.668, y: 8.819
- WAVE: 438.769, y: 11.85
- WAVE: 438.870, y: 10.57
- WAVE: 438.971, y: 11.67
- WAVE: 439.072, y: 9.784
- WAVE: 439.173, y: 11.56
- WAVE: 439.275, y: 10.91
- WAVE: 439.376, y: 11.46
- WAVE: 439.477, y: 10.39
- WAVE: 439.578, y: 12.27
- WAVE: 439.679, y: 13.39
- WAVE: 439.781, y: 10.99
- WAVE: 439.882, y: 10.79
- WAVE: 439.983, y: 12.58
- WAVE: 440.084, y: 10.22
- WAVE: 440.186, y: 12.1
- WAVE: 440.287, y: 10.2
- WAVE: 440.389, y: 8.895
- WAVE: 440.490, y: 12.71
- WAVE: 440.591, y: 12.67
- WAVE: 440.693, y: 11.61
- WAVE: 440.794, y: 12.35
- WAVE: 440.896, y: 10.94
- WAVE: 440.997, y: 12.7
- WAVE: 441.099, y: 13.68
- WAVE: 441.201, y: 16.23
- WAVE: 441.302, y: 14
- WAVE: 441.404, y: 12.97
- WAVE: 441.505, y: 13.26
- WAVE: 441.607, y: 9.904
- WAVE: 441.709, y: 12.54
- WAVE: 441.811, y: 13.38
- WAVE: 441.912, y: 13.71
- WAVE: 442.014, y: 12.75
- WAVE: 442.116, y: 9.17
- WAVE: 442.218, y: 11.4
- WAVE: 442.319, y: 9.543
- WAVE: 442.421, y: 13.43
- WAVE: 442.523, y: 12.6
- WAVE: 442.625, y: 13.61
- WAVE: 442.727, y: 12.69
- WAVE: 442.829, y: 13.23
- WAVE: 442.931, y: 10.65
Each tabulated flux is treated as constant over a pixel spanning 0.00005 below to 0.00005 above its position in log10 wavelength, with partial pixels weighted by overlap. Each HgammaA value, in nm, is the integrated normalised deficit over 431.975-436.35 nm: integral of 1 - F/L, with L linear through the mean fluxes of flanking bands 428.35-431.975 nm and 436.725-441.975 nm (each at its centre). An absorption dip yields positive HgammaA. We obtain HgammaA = -0.27 nm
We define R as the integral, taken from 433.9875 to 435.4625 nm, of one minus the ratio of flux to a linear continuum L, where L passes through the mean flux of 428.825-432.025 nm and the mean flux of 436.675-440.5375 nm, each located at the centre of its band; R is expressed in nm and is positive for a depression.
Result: -0.057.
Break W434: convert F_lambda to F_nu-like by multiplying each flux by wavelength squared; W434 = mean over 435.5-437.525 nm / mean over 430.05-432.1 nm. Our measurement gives 1.46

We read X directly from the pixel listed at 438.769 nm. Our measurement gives 11.85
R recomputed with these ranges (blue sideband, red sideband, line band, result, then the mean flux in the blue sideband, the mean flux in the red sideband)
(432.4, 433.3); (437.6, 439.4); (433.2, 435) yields 0.05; 10.4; 10.3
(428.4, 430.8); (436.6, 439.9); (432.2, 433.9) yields -0.13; 8.56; 11.1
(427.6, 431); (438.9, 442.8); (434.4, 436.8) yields -0.25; 8.98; 12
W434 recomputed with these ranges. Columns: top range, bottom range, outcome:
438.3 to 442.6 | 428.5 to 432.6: 1.36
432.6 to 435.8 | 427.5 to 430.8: 1.19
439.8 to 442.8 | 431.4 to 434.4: 1.27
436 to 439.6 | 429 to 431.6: 1.36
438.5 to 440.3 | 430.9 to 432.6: 1.20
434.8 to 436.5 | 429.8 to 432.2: 1.36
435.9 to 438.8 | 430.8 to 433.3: 1.20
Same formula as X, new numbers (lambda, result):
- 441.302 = 14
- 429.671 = 8.298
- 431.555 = 11.52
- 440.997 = 12.7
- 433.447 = 9.806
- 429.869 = 11.3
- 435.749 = 11.36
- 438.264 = 10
